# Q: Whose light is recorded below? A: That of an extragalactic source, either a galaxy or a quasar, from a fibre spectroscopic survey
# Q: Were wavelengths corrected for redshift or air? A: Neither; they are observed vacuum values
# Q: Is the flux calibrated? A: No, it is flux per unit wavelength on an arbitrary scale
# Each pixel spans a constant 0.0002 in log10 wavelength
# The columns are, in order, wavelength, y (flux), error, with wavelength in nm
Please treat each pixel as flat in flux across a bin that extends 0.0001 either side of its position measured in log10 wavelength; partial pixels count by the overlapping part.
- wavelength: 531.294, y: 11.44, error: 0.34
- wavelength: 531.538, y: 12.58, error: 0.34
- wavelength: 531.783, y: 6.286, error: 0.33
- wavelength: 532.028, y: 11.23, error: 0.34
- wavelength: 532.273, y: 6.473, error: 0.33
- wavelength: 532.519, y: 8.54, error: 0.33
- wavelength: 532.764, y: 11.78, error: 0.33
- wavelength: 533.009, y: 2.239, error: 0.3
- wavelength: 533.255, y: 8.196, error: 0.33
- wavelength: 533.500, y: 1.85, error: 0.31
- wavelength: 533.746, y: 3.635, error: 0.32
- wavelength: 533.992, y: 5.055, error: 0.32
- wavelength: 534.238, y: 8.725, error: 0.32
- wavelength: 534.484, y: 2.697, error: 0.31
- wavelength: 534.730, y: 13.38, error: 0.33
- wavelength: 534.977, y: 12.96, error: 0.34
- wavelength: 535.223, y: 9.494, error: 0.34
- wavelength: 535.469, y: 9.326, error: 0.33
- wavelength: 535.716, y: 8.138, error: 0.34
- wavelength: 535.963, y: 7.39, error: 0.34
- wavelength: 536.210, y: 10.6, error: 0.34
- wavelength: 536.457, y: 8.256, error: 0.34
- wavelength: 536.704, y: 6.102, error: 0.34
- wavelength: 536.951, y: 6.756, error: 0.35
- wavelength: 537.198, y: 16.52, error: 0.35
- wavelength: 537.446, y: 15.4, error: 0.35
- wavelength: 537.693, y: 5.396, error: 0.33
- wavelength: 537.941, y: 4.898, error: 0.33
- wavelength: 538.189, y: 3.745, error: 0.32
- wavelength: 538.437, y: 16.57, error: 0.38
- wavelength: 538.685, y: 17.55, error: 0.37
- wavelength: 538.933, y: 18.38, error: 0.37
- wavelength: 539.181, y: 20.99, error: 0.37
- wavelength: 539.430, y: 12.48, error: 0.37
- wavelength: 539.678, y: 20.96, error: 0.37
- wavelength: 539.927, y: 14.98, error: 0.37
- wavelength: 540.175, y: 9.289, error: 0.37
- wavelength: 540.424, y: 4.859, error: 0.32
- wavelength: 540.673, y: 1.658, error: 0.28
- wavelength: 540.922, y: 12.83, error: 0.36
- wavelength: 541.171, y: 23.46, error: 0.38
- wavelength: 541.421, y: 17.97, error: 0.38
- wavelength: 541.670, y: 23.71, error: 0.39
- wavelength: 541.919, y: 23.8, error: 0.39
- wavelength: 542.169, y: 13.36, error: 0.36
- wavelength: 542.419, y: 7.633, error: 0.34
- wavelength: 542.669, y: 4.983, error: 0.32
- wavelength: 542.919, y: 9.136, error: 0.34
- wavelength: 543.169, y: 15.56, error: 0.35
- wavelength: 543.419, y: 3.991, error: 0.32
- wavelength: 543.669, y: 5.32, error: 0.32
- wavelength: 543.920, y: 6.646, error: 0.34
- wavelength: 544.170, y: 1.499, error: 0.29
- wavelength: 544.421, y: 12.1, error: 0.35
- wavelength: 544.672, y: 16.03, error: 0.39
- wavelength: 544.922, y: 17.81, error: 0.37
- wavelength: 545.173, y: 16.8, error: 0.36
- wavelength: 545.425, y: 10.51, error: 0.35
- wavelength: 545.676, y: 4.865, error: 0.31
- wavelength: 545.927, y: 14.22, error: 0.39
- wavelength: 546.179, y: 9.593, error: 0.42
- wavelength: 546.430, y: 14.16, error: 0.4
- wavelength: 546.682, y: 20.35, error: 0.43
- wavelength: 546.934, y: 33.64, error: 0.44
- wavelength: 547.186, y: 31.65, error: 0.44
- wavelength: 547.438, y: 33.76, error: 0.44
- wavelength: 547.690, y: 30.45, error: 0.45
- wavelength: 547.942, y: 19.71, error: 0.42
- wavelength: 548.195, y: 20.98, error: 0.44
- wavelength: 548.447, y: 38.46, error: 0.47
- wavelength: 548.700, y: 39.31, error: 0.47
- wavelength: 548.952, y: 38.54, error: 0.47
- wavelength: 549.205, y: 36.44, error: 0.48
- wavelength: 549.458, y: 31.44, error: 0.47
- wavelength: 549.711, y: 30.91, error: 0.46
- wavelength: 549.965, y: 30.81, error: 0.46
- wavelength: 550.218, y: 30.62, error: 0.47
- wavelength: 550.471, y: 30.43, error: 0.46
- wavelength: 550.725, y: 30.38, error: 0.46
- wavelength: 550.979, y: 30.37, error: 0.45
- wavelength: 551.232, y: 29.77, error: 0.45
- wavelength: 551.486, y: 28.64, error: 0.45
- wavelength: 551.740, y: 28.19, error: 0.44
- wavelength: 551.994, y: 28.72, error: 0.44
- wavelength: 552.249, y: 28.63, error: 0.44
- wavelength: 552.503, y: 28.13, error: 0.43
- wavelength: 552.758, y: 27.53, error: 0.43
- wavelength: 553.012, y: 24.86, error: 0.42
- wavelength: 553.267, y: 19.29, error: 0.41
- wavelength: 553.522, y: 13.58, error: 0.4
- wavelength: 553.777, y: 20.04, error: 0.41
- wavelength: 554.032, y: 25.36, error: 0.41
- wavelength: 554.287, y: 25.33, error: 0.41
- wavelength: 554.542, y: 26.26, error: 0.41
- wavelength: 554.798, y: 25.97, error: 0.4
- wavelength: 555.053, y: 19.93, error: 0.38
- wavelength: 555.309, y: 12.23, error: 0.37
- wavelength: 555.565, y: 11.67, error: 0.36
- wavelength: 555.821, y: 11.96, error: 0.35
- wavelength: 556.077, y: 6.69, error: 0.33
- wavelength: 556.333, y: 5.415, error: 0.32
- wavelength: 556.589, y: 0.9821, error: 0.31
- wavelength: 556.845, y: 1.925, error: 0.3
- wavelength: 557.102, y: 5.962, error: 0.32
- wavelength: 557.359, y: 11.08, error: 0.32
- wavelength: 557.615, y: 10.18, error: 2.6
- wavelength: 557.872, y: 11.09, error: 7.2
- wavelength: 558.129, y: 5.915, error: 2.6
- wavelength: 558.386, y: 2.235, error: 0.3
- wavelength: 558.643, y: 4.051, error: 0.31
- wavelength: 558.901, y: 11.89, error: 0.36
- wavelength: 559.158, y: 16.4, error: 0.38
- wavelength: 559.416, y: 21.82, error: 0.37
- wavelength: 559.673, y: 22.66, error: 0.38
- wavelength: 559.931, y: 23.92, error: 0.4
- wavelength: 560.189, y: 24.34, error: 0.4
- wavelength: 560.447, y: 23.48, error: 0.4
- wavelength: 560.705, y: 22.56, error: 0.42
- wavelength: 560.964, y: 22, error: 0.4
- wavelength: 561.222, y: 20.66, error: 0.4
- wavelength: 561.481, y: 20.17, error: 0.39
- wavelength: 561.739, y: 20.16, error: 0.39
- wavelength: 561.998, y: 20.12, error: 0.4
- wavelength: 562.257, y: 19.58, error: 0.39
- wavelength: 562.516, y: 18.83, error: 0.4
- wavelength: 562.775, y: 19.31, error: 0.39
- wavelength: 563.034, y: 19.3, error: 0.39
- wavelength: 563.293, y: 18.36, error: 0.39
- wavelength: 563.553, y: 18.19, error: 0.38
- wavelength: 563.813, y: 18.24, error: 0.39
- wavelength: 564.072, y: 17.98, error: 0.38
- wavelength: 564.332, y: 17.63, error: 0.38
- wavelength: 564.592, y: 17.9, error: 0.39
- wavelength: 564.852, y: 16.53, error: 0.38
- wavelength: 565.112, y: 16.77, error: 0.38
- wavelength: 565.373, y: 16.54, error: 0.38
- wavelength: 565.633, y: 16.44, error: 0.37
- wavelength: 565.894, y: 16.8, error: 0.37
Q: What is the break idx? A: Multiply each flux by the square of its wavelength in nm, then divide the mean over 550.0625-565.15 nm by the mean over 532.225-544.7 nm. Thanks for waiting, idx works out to 1.9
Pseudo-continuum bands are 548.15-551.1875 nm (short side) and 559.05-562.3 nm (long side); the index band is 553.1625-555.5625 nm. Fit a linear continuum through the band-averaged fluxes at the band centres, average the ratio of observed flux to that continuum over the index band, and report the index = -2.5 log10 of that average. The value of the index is 0.338 mag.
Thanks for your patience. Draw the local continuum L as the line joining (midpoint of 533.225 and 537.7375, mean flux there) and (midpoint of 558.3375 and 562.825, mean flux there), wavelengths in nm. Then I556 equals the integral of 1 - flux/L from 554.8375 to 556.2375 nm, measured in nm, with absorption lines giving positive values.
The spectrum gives 0.30 nm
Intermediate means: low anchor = 8.48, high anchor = 18.9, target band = 13.2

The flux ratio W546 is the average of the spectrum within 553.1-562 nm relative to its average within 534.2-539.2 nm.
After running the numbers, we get 1.49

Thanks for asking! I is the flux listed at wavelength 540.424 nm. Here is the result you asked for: 4.859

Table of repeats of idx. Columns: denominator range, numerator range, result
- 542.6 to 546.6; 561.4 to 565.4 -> 1.90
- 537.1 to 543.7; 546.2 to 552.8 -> 2.36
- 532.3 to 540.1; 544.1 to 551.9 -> 2.57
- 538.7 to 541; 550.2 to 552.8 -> 2.32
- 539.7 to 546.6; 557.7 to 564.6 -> 1.59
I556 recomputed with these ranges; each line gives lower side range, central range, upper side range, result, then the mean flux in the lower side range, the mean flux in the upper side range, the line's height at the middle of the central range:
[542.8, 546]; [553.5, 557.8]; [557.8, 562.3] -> 0.40 nm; 10.3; 17.4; 15.4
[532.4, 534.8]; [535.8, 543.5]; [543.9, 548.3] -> -0.29 nm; 6.46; 17.7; 11.9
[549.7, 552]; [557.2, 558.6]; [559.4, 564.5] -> 0.94 nm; 29.9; 20.4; 23.9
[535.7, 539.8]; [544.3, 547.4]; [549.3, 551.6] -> 0.87 nm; 11.9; 30.5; 23.7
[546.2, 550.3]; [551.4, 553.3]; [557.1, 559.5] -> -0.48 nm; 29.6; 10.1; 21.6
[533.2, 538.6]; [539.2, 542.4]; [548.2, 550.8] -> 0.45 nm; 8.49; 33.2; 17.4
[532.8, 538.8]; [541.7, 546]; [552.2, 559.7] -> 0.01 nm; 8.58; 15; 11.2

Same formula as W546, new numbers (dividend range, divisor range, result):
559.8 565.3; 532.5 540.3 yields 1.96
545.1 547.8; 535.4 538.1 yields 2.25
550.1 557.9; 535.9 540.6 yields 1.71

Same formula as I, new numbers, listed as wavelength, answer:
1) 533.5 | 1.85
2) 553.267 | 19.29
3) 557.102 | 5.962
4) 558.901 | 11.89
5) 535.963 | 7.39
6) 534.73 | 13.38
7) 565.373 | 16.54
